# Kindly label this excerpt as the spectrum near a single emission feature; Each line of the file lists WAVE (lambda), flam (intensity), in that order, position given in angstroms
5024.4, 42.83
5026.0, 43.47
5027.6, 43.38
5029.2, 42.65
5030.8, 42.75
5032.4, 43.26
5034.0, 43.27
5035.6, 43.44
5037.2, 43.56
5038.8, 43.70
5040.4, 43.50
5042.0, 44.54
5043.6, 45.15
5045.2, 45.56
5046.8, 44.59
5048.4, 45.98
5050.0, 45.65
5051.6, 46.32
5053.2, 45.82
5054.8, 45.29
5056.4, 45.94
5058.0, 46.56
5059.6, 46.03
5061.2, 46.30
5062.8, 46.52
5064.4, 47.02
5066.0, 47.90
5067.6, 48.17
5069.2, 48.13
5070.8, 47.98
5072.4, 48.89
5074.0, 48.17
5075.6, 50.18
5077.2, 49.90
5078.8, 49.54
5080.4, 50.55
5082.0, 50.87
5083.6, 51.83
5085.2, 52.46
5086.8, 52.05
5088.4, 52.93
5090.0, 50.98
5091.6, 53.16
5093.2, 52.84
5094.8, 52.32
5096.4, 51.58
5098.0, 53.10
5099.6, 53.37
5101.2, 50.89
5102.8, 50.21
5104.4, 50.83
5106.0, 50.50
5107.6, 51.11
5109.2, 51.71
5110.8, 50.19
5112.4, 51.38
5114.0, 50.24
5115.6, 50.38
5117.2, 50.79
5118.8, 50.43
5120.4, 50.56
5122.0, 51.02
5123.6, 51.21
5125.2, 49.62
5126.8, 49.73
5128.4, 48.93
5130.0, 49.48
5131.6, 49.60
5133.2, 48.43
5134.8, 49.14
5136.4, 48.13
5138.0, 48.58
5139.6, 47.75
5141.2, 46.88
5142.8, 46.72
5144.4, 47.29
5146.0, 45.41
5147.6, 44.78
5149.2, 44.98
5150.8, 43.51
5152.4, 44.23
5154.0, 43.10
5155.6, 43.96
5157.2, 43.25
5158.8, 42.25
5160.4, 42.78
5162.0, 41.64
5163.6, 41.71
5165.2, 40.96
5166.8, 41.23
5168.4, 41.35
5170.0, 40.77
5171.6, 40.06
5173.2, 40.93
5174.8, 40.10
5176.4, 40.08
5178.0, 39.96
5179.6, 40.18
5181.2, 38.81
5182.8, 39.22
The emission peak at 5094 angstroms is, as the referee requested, C III] 1909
